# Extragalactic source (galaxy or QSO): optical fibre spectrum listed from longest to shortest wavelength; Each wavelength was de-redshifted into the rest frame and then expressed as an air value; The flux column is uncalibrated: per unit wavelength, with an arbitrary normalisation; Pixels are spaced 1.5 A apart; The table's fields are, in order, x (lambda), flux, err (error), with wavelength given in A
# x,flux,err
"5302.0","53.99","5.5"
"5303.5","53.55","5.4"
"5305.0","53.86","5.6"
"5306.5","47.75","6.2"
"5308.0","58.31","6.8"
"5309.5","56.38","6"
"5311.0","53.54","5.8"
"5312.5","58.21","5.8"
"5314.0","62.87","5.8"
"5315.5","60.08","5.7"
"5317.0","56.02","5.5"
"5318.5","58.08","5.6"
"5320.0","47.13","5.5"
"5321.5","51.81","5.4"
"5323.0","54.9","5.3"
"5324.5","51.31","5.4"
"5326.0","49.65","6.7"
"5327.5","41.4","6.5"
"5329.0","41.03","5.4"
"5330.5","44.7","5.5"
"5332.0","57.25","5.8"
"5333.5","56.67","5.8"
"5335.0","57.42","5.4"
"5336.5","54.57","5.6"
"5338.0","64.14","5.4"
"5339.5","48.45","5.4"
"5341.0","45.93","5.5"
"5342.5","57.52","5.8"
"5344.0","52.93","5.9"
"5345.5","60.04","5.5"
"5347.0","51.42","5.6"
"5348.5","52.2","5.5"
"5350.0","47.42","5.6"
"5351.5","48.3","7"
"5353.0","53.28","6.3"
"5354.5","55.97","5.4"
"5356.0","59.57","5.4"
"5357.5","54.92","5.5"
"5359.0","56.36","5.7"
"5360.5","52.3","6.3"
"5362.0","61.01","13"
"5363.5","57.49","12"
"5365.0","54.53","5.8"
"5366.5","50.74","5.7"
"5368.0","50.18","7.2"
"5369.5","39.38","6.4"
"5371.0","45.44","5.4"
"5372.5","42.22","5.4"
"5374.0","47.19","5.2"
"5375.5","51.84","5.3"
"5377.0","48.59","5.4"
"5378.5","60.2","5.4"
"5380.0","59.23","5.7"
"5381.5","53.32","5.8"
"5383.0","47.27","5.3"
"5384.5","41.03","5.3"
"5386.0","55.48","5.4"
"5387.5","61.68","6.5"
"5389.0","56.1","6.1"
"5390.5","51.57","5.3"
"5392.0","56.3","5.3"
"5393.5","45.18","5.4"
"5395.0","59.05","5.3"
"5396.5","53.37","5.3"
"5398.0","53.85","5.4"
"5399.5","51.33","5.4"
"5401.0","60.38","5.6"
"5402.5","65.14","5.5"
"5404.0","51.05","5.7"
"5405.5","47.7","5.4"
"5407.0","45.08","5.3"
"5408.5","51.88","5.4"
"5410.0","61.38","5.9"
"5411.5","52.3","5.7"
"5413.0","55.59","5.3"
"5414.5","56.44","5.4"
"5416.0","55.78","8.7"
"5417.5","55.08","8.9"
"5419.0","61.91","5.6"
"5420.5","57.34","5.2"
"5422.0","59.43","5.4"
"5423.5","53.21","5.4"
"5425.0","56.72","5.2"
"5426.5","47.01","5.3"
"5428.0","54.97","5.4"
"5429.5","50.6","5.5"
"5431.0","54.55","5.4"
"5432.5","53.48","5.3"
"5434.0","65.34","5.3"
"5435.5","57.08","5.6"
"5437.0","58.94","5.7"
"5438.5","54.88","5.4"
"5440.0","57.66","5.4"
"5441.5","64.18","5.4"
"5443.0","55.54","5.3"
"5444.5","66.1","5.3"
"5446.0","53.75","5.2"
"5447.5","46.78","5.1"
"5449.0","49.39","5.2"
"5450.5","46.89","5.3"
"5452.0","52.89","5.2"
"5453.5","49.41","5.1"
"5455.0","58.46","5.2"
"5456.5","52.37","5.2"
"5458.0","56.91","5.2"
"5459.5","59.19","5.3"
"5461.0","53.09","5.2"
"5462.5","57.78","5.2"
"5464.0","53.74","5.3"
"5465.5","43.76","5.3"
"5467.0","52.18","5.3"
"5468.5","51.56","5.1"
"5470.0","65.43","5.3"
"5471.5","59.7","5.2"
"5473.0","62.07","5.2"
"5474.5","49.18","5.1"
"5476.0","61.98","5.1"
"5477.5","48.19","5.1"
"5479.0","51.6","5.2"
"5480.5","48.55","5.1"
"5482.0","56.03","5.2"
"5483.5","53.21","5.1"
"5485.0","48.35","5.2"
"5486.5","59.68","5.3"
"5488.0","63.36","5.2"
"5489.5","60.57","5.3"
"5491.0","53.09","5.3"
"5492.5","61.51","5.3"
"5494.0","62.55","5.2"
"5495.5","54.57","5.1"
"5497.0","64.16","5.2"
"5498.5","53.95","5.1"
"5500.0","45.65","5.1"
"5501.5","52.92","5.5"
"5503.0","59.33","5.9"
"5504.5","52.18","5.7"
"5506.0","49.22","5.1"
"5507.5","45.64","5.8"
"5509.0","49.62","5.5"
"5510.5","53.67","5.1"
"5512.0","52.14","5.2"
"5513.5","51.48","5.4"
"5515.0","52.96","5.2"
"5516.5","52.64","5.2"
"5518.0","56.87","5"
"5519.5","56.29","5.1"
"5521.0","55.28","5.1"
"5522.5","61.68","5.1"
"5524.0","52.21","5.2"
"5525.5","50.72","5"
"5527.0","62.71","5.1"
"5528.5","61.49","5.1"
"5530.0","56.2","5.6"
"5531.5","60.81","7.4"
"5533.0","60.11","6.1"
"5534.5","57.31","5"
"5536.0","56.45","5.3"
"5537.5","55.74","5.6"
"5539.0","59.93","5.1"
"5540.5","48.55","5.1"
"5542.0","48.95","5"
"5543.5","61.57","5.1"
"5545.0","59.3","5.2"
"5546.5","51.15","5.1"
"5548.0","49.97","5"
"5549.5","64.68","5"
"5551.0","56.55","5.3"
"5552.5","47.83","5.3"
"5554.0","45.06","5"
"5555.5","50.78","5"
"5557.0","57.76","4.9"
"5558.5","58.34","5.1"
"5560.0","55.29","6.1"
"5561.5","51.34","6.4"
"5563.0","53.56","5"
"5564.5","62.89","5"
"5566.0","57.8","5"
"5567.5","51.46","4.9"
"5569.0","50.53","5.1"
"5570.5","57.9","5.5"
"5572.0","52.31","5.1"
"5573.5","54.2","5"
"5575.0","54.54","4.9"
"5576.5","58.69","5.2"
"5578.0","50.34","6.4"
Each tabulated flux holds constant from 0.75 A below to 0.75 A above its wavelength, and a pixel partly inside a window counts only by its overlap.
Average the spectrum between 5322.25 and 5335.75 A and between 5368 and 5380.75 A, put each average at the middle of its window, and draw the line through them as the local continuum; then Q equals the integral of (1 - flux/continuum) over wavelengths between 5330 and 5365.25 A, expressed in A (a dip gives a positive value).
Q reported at -3.1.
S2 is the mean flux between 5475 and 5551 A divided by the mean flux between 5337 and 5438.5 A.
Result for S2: 1.0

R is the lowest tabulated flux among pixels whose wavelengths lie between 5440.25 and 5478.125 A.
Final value 43.76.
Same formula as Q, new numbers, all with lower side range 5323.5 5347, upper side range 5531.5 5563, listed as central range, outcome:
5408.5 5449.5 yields -2.1 A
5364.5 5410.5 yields 0.7 A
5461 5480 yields -0.2 A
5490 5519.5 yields 0.2 A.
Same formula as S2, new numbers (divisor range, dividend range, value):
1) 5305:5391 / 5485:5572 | 1.05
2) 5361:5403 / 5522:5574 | 1.05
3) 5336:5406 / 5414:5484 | 1.04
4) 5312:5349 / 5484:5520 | 1.02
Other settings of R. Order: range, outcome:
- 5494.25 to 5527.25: 45.64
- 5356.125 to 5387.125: 39.38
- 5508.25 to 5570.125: 45.06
